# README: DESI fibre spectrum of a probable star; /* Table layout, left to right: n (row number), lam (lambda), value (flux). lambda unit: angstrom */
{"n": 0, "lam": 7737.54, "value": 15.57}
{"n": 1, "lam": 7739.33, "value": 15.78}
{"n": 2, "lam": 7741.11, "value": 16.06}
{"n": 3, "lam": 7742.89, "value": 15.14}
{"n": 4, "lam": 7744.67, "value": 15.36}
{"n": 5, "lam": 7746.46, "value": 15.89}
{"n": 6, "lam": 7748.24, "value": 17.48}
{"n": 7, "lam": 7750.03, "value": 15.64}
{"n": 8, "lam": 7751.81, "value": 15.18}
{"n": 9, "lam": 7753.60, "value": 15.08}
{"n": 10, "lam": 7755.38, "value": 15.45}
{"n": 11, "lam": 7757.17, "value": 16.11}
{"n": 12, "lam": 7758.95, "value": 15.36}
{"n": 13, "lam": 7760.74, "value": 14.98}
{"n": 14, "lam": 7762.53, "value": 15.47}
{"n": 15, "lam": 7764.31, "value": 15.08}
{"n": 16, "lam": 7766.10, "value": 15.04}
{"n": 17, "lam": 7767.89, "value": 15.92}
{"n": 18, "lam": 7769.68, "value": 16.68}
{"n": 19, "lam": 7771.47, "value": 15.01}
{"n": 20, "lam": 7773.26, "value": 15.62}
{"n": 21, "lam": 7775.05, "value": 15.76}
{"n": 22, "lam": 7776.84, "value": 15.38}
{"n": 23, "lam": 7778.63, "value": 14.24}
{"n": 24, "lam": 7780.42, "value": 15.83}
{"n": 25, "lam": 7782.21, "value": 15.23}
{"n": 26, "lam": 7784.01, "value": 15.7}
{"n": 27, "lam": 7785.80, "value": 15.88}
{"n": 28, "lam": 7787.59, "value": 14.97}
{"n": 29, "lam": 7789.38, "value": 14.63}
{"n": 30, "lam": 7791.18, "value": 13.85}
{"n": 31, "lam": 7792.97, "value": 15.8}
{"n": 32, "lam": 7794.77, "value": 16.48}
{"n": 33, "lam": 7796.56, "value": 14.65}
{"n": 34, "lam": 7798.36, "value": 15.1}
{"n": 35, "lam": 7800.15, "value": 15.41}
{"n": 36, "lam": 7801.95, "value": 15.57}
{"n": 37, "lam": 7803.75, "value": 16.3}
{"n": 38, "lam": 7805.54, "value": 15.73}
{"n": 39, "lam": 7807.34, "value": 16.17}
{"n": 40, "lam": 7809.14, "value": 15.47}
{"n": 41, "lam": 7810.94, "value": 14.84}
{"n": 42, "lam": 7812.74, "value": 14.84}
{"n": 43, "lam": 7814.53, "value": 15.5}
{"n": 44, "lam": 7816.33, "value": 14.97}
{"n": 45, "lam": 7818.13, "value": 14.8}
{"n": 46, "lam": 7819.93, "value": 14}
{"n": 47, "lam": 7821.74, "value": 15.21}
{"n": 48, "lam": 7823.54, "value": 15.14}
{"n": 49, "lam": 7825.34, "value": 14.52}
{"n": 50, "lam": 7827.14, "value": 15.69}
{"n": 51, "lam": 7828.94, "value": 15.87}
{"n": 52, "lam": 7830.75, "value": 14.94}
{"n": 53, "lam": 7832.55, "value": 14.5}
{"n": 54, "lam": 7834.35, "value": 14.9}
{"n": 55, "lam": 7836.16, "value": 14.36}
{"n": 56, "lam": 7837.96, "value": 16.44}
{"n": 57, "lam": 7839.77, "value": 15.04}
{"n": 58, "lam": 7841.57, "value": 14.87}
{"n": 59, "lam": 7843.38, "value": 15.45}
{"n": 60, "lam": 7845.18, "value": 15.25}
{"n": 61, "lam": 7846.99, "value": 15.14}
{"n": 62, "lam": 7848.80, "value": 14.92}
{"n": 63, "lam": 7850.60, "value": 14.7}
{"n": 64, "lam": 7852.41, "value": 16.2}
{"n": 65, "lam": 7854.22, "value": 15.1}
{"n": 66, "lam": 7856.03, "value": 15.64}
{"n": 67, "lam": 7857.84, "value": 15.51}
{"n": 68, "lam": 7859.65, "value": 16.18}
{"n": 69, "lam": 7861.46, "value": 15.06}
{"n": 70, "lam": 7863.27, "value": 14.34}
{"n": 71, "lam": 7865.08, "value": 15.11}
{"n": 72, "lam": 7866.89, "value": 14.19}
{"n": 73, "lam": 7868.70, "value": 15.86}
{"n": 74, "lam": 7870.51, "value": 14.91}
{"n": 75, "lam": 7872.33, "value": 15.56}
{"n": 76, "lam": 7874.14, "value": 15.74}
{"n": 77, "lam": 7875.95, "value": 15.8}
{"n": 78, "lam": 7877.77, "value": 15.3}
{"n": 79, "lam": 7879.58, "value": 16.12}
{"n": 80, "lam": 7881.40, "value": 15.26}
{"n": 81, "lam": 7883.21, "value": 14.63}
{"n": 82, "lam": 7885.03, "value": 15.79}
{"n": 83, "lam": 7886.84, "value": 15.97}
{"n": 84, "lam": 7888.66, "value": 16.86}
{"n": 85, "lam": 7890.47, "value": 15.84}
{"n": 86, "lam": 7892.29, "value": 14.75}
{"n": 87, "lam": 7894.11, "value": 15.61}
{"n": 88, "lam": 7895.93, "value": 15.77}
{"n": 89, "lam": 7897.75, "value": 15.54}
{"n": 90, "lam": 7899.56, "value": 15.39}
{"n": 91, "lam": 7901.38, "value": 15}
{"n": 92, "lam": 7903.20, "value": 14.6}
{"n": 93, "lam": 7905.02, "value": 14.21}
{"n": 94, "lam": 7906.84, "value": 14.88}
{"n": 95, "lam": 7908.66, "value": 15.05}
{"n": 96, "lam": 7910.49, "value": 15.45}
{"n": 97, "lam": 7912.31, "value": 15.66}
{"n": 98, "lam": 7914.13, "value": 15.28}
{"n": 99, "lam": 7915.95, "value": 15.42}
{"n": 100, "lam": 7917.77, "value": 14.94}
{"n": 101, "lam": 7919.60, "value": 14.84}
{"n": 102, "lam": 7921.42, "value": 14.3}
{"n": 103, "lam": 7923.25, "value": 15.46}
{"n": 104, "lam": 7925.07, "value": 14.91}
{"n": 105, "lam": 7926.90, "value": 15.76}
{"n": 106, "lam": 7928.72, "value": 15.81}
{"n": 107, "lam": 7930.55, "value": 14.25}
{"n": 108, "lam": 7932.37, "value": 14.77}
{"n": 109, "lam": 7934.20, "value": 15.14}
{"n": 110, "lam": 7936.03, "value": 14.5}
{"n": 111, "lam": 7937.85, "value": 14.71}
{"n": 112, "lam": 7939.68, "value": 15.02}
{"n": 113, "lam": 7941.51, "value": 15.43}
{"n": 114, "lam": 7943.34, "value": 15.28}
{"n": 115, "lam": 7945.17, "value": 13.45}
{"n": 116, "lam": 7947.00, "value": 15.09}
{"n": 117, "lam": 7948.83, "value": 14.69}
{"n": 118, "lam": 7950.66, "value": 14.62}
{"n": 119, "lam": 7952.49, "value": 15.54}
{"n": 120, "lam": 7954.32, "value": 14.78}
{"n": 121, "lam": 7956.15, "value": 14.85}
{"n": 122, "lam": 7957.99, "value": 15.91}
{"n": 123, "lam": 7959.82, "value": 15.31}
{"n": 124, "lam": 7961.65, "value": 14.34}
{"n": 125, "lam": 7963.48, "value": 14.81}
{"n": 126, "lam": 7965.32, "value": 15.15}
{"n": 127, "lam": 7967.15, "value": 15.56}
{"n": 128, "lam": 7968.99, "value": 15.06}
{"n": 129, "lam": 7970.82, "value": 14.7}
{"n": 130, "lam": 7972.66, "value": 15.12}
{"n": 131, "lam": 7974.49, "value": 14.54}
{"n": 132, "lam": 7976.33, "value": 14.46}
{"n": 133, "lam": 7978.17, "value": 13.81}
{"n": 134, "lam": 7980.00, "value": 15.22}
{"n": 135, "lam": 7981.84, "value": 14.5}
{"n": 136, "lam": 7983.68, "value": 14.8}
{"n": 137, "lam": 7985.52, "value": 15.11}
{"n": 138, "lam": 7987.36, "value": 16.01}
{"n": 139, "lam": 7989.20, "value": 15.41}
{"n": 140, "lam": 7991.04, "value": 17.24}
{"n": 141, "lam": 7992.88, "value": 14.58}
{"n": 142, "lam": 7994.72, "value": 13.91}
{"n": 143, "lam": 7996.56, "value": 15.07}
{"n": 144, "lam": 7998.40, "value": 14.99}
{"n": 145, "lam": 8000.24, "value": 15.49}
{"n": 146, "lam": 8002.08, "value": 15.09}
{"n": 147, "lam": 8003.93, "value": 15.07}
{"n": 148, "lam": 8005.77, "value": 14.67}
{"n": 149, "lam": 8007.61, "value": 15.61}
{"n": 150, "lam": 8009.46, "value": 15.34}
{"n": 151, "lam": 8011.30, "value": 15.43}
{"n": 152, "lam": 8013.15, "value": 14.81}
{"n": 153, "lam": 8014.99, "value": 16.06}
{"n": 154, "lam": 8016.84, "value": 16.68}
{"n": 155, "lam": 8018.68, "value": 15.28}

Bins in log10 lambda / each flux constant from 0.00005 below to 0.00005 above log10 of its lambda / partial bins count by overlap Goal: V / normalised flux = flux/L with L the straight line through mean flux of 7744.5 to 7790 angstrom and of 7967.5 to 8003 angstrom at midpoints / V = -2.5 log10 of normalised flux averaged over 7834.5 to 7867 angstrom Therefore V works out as 0.01 mag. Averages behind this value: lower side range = 15.5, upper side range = 15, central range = 15.2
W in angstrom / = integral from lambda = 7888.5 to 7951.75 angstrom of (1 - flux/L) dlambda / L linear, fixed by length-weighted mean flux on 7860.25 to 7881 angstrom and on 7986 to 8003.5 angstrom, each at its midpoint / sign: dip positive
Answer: 0.89 angstrom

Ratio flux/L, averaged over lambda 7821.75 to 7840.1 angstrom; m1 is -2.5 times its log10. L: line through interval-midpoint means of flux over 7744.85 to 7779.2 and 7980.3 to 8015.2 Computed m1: 0.02 mag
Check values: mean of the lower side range 15.6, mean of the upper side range 15.2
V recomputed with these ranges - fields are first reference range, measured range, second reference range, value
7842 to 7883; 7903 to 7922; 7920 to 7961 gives 0.008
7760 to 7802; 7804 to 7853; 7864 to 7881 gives 0.013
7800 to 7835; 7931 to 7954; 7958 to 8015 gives 0.019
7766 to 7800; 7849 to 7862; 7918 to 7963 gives -0.021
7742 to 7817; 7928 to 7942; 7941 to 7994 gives 0.011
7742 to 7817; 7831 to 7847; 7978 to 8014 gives 0.019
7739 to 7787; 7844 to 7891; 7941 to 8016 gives -0.008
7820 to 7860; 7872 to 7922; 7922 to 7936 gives -0.015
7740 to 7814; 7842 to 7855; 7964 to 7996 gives 0.005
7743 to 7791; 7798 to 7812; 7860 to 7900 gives -0.009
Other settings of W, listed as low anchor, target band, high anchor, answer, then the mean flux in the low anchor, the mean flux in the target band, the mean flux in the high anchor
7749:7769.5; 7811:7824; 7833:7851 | 0.3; 15.4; 14.9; 15.1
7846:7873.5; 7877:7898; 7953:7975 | -0.6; 15.2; 15.6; 15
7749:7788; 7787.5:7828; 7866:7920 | 0.6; 15.4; 15.2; 15.3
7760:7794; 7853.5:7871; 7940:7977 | -0.1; 15.3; 15.2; 14.9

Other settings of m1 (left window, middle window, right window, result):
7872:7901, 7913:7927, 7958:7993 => 0.02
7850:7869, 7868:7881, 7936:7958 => -0.03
